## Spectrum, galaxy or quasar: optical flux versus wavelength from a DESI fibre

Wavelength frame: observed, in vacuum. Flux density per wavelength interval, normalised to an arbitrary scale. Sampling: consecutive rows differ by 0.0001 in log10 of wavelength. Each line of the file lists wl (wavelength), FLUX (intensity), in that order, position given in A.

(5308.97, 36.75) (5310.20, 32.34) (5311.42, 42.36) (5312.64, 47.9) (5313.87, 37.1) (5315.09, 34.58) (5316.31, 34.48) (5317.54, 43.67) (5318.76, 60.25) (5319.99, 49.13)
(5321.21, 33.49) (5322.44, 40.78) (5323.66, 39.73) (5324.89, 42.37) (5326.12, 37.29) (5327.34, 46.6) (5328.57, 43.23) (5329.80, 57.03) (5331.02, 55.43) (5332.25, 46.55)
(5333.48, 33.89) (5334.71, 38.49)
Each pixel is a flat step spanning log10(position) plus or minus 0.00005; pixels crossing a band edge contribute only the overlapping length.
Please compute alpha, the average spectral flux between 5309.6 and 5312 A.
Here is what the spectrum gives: 37.4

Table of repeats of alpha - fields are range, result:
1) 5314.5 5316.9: 34.6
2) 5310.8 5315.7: 40.5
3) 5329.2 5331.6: 56.4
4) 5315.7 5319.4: 46.1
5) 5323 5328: 41.5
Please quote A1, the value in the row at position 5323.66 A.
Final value 39.73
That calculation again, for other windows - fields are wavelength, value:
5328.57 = 43.23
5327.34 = 46.6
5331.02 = 55.43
